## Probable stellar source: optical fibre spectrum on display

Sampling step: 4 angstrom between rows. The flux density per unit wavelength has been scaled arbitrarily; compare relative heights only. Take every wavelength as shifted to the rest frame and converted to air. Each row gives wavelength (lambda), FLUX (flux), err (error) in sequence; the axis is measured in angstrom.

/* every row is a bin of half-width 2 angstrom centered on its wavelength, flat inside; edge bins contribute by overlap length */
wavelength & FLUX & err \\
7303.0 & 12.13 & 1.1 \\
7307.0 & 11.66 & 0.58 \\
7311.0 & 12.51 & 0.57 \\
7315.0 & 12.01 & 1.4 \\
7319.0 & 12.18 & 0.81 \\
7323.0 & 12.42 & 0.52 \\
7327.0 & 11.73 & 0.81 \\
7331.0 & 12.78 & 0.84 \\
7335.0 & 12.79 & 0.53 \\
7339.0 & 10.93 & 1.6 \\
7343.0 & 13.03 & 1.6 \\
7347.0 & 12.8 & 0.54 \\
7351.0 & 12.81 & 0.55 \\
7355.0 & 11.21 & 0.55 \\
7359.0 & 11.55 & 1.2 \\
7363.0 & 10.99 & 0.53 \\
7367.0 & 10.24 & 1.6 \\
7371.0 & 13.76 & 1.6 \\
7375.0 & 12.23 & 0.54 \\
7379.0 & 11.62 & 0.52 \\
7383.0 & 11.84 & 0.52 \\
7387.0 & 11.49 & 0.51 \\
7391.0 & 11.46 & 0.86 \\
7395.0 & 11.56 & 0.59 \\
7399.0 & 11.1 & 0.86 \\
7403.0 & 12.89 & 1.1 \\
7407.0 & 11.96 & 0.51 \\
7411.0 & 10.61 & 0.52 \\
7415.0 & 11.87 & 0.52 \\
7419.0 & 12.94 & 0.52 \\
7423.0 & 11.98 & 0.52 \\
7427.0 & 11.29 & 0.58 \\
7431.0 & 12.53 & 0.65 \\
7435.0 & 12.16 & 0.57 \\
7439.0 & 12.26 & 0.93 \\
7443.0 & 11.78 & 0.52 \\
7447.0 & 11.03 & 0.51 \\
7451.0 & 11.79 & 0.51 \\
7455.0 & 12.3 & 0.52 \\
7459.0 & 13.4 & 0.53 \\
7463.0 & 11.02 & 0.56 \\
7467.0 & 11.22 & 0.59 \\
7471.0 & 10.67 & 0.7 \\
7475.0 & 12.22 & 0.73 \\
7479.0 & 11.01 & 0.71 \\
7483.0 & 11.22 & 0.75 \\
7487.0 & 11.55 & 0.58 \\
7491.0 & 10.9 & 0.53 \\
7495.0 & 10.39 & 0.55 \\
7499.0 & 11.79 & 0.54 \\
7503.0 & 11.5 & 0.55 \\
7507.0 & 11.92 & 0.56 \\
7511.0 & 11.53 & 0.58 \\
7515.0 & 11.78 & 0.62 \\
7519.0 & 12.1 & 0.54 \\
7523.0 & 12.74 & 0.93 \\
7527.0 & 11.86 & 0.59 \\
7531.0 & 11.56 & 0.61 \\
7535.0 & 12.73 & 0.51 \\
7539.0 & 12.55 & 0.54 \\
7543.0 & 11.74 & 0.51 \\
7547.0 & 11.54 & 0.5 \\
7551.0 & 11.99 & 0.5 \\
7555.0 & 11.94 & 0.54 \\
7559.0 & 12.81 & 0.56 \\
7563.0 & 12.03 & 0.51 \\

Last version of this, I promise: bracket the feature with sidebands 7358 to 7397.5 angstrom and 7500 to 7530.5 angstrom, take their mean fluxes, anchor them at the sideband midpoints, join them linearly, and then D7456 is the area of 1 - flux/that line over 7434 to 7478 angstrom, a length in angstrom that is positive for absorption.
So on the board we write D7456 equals 0.1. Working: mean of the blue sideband 11.7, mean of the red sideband 11.9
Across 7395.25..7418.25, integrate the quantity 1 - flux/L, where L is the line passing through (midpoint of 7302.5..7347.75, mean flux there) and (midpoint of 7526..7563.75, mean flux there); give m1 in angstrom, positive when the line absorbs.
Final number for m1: 0.82 angstrom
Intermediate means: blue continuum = 12.2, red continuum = 12.1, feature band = 11.7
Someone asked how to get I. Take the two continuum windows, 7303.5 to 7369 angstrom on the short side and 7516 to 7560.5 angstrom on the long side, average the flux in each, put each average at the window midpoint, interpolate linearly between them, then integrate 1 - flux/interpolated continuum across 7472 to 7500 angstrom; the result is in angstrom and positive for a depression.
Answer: 1.9 angstrom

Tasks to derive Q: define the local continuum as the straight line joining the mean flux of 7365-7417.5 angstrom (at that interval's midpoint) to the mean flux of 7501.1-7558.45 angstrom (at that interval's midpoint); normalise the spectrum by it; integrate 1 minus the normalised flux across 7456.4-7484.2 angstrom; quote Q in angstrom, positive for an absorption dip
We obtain 0.8 angstrom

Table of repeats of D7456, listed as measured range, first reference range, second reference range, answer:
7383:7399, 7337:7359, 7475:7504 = 0.47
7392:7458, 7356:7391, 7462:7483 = -2.56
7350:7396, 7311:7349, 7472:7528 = 1.57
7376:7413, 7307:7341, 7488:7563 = 1.26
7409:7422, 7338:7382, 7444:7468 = 0.06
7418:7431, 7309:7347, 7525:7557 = 0.09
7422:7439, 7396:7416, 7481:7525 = -0.55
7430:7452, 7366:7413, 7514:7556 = -0.07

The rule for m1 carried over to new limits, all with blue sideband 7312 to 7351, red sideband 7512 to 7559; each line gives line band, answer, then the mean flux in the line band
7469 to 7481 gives 0.8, 11.3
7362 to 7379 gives 0.6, 11.8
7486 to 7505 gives 1.4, 11.2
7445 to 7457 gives 0.5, 11.7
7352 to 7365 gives 1.0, 11.4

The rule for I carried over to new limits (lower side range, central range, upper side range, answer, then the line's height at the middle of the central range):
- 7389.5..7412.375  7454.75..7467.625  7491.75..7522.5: -0.5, 11.6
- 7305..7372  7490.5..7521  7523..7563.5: 1.5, 12.1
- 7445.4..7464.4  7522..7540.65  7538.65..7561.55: -0.3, 12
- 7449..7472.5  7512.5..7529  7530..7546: -0.1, 12.1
